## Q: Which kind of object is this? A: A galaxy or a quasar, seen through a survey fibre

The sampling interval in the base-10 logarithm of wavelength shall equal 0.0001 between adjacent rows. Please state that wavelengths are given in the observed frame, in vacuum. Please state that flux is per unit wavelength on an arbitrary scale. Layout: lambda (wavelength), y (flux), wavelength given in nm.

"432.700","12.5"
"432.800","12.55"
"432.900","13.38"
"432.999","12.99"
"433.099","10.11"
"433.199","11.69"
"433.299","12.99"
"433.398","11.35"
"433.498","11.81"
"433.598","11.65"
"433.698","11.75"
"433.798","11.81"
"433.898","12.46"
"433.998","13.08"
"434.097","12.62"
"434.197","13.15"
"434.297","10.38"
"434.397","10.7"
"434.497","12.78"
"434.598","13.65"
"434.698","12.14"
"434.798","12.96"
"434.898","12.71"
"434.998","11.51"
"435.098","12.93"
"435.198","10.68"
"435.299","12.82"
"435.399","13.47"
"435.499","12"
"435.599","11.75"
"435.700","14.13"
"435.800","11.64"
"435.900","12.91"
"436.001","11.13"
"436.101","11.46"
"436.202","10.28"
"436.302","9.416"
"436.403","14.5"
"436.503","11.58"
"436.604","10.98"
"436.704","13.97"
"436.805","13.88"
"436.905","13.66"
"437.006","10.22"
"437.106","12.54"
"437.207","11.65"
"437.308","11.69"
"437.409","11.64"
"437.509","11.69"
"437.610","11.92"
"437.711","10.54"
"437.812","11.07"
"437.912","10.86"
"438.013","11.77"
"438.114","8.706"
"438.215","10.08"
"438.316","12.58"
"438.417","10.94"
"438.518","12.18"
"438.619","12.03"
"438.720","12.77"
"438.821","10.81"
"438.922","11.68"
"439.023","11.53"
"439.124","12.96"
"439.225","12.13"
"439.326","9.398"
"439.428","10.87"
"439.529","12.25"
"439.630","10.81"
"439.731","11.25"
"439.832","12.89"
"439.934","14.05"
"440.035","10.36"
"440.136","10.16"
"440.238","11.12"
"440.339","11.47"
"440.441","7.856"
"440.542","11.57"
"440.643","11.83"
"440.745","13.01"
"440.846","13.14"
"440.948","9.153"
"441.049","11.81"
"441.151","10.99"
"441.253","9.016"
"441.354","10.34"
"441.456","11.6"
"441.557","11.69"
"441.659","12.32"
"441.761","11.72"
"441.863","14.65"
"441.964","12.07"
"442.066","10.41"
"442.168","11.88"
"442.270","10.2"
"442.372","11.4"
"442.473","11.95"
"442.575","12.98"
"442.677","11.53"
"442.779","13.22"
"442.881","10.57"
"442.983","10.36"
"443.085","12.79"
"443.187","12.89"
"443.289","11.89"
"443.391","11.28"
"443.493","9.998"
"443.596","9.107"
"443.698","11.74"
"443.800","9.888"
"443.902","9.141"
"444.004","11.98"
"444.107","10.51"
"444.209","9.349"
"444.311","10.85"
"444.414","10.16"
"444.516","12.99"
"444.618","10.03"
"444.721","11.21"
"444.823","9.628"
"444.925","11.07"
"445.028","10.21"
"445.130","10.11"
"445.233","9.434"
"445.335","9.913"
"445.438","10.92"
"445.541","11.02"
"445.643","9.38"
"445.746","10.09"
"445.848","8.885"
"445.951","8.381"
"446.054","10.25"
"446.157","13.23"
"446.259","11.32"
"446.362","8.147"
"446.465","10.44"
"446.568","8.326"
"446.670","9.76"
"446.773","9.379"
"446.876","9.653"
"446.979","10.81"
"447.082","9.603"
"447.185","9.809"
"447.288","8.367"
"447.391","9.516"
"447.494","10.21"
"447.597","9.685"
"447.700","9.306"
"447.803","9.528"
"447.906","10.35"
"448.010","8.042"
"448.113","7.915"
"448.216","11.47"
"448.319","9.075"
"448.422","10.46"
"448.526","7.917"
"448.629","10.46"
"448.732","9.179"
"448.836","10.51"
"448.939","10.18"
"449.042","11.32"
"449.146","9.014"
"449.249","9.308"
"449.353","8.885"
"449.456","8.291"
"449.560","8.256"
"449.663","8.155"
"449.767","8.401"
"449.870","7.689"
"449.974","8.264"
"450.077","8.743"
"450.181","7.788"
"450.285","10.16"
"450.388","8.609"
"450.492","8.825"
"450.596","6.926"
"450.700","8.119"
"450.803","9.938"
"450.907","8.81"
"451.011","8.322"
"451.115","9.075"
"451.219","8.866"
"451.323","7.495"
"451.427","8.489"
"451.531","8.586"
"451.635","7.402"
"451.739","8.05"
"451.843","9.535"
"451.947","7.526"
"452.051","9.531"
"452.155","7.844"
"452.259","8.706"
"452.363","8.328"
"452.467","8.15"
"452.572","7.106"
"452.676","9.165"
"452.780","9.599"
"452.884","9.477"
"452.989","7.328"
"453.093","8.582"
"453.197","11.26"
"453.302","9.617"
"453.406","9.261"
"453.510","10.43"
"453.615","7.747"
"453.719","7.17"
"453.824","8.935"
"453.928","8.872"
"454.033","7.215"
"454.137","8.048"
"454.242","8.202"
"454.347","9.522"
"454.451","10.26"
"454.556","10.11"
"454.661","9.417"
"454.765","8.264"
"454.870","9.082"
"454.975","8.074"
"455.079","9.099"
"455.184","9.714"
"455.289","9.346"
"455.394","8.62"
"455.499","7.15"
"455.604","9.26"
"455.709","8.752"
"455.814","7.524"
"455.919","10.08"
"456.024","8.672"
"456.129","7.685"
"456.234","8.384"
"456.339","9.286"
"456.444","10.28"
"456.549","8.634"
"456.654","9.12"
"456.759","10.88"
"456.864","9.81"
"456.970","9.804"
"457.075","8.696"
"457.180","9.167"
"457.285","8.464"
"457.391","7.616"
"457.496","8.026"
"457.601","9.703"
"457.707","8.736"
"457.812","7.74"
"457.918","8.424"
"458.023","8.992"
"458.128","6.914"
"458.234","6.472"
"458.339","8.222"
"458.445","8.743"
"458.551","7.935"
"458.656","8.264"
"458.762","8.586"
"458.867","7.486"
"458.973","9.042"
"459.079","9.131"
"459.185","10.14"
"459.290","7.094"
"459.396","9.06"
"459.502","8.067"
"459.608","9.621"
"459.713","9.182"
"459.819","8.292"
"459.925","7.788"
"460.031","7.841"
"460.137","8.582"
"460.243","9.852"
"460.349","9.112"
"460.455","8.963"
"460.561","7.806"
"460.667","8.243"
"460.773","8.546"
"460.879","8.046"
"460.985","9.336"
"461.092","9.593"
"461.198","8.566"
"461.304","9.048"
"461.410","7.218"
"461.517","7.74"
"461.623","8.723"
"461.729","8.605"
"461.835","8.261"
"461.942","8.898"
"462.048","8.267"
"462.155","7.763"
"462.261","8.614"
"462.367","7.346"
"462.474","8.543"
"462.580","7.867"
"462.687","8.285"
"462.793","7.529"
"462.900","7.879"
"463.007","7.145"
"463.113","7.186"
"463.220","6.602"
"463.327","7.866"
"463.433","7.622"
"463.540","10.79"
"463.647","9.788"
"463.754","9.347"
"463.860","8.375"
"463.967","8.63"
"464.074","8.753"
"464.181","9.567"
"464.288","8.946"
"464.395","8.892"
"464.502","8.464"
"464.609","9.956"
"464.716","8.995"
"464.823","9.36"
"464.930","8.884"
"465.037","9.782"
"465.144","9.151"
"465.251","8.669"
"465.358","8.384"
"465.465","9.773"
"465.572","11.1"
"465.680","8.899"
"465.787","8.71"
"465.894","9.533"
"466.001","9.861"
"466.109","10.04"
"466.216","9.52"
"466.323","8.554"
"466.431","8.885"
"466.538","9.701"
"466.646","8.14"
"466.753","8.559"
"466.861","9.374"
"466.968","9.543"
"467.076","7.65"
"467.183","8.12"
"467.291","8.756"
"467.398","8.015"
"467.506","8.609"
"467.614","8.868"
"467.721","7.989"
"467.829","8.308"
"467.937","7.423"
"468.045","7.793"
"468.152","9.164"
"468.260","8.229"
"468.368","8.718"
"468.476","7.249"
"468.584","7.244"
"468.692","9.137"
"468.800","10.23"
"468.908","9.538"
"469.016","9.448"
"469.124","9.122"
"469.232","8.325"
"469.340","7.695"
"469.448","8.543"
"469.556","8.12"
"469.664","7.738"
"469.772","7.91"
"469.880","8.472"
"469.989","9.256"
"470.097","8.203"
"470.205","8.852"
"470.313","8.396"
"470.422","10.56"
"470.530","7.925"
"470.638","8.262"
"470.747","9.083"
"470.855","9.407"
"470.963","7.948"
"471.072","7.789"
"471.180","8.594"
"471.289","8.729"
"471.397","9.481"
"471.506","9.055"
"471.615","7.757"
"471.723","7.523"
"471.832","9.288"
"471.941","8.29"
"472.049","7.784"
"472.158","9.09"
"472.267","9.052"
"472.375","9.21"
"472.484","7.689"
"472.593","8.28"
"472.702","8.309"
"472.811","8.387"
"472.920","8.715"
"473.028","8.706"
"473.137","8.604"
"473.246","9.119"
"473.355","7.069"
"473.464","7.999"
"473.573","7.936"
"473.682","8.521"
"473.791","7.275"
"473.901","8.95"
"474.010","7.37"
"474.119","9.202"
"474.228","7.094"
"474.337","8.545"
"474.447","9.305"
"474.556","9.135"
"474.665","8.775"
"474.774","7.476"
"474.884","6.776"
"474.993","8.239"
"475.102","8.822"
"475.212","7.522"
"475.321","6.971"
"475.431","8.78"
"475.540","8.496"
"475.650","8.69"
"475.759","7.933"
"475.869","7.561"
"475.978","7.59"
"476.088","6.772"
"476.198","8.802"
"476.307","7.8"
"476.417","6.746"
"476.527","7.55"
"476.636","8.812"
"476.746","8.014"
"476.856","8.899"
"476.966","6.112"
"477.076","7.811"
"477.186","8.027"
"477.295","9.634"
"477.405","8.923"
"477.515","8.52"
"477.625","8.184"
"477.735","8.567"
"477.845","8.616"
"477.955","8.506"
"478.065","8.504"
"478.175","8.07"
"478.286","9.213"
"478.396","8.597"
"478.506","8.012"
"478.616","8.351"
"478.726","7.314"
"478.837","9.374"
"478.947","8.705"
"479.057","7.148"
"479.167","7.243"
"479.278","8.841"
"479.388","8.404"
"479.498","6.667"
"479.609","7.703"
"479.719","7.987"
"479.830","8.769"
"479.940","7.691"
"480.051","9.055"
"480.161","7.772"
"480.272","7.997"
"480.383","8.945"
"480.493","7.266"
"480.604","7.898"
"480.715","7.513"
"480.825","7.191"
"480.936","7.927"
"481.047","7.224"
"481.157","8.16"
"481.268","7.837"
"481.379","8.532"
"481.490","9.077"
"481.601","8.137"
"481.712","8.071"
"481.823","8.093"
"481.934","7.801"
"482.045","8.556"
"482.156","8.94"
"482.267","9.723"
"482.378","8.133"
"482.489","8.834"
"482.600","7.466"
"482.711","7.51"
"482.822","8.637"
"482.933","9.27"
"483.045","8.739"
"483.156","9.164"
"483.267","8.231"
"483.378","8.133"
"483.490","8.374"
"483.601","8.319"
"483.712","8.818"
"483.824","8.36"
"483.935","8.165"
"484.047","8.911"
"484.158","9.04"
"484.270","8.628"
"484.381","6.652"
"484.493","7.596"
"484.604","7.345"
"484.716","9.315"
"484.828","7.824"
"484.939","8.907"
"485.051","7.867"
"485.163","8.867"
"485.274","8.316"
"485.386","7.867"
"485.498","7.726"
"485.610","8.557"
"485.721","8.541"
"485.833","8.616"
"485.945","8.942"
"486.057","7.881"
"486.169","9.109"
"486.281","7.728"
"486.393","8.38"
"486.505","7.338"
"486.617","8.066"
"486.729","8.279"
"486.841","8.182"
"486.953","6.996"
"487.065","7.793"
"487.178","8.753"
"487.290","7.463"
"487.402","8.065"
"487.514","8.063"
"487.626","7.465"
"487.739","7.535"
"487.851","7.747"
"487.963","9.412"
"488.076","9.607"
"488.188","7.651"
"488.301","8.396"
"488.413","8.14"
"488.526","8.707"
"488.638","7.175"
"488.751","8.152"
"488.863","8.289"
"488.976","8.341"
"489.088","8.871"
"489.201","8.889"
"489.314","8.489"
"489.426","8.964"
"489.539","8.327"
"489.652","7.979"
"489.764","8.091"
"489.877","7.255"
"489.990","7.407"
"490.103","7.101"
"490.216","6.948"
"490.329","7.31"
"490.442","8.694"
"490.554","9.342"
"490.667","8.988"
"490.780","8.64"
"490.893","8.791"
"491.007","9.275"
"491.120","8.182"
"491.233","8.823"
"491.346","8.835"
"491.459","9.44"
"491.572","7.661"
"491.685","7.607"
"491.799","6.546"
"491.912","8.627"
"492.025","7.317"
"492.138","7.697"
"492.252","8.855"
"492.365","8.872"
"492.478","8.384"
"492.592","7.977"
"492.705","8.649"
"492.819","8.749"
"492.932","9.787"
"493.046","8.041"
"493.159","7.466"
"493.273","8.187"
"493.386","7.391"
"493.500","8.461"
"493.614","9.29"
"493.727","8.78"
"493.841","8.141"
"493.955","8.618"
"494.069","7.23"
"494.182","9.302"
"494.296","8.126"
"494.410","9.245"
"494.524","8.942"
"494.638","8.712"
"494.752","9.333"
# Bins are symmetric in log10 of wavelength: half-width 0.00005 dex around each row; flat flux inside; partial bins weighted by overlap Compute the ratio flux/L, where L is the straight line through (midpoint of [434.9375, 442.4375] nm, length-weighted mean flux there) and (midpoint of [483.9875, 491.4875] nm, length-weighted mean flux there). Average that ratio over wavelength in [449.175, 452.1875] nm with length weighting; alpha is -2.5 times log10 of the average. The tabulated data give 0.26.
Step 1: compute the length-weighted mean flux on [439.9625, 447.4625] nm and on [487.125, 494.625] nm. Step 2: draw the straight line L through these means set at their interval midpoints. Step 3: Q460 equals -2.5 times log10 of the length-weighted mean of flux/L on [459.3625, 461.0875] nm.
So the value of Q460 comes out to 0.143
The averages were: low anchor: 10.7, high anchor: 8.3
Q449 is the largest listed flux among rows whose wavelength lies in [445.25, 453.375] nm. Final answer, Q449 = 13.23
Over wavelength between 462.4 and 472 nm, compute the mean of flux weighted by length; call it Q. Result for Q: 8.67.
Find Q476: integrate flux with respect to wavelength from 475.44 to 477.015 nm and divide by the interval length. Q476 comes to 7.88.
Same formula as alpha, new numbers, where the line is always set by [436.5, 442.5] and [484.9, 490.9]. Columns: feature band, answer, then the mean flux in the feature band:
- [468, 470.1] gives 0.12 mag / 8.52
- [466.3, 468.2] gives 0.13 mag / 8.52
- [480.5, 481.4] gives 0.13 mag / 7.73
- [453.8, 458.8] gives 0.19 mag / 8.72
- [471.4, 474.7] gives 0.10 mag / 8.41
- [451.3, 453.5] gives 0.22 mag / 8.67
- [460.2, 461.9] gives 0.17 mag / 8.6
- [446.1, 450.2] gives 0.16 mag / 9.43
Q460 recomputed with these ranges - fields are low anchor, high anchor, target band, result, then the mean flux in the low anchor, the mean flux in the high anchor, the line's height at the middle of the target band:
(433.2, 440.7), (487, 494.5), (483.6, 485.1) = 0.06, 11.8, 8.28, 8.7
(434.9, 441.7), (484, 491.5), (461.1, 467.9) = 0.13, 11.6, 8.25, 9.83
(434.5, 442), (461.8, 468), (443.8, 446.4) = 0.06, 11.7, 8.7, 10.9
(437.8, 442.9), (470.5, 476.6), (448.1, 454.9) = 0.17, 11.5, 8.25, 10.4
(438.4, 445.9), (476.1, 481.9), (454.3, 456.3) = 0.13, 11.2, 8.12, 10.1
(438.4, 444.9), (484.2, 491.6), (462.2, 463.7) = 0.22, 11.3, 8.23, 9.89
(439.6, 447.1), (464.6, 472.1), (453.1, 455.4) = 0.11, 10.9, 8.74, 9.95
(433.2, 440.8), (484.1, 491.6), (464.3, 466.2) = 0.06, 11.8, 8.24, 9.82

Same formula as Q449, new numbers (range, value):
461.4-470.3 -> 11.1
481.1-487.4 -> 9.723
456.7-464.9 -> 10.88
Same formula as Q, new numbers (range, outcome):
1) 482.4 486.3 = 8.35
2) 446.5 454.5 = 8.95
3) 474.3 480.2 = 8.15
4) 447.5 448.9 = 9.56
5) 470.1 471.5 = 8.74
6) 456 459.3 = 8.65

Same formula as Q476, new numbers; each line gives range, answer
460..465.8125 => 8.63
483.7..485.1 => 8.24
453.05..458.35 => 8.82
